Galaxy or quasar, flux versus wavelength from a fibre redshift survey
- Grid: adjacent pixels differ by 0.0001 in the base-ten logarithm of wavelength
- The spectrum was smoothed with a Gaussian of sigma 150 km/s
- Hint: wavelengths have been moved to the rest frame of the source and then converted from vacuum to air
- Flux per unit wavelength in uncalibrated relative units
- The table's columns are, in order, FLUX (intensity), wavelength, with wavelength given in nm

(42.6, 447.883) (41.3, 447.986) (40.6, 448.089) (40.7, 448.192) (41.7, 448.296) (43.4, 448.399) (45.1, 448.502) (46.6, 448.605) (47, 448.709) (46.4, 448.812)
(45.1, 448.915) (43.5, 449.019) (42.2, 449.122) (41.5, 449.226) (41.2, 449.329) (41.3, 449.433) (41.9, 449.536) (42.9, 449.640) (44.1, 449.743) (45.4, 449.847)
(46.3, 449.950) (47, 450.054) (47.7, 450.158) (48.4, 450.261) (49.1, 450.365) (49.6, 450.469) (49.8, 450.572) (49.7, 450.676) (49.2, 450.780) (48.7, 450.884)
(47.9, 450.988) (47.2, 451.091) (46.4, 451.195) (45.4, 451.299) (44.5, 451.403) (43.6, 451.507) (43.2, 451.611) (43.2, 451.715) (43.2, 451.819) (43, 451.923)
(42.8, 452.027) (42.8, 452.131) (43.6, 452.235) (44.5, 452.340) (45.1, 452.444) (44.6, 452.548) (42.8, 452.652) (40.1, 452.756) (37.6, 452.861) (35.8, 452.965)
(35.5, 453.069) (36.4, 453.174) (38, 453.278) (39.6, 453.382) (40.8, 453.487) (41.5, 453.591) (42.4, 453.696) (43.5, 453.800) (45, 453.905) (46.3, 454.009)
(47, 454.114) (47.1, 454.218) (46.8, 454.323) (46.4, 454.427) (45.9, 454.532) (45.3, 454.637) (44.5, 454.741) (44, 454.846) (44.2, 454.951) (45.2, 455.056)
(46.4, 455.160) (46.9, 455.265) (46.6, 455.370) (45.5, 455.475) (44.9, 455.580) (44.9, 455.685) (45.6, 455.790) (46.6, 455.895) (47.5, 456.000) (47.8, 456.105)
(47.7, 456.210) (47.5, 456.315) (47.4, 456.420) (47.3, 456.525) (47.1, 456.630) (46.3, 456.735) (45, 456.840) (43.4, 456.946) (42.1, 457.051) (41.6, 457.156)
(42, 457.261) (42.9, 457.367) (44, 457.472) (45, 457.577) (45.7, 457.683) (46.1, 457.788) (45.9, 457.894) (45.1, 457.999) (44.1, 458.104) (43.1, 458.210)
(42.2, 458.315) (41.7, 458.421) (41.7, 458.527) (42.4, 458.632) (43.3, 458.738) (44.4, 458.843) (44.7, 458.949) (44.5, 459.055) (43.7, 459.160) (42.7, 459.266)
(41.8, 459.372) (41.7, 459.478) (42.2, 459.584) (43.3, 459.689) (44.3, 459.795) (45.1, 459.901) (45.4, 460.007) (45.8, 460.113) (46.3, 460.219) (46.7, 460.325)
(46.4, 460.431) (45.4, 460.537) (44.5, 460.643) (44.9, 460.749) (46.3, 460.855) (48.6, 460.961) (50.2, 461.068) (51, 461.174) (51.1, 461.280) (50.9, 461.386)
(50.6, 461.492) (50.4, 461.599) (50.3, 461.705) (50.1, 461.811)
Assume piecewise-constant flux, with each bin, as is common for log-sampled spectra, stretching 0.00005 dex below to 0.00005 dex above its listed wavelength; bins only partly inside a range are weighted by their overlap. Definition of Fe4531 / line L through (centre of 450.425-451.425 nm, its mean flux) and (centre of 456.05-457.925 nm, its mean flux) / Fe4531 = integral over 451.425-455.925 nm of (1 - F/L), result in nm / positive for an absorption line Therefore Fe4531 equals 0.31 nm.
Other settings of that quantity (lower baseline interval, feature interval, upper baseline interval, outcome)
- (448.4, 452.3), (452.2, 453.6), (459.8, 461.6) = 0.167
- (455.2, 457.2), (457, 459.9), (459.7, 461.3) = 0.177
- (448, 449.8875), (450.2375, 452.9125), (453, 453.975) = -0.230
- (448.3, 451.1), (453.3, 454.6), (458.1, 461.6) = 0.038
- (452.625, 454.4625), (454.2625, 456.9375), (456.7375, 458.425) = -0.203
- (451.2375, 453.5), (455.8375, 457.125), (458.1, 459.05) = -0.110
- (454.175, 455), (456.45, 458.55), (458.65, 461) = 0.038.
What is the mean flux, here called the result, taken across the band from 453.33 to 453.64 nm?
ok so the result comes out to 40.6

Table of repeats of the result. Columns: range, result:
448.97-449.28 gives 42.4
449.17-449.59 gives 41.4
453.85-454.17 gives 46.1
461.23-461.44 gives 51.1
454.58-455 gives 44.5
